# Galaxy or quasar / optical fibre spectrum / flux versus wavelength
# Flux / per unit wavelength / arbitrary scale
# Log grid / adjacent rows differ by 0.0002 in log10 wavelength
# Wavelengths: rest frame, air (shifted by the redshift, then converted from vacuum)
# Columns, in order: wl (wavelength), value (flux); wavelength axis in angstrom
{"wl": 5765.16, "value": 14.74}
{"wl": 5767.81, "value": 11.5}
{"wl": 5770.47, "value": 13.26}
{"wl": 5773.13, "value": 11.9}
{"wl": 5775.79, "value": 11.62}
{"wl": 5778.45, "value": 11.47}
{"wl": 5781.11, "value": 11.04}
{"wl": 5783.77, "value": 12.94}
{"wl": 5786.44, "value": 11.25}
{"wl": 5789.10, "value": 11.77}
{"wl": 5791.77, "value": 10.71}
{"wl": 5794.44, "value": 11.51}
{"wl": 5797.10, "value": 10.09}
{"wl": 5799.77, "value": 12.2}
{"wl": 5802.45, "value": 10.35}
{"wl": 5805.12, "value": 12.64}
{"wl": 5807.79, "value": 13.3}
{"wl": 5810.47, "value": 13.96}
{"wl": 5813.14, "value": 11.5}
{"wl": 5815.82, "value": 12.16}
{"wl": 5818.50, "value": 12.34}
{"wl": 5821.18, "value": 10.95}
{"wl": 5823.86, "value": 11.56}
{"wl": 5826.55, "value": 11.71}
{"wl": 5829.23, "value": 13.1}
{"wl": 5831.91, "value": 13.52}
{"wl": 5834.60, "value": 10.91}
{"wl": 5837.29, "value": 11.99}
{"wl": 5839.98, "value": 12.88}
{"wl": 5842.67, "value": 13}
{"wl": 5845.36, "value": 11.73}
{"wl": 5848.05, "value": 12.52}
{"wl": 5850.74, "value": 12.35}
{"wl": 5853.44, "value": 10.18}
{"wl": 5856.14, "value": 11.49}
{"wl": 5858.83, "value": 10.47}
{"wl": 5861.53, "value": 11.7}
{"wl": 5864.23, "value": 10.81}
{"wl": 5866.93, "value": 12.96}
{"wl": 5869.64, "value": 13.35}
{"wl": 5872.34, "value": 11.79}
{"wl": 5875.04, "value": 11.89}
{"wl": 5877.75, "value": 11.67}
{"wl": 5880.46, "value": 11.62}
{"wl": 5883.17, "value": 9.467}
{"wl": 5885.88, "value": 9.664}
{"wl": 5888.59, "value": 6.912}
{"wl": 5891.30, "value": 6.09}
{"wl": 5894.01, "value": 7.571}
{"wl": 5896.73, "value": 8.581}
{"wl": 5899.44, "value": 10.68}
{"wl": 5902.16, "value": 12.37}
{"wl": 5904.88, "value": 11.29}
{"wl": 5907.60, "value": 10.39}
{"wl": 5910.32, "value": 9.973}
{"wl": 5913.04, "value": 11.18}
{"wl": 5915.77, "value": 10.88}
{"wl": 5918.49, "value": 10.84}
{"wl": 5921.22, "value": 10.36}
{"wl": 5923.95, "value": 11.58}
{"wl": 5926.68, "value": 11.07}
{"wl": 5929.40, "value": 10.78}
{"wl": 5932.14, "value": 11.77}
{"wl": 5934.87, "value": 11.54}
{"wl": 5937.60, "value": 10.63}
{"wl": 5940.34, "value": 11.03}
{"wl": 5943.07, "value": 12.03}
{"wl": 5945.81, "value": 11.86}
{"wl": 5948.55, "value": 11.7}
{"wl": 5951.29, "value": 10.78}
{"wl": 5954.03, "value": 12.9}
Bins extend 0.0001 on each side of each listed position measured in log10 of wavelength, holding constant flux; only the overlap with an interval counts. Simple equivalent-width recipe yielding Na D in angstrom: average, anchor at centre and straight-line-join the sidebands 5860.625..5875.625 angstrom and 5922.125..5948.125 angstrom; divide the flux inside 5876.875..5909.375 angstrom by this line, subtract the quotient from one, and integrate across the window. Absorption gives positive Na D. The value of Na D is 5.9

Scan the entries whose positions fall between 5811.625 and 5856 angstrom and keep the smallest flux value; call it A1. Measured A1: 10.18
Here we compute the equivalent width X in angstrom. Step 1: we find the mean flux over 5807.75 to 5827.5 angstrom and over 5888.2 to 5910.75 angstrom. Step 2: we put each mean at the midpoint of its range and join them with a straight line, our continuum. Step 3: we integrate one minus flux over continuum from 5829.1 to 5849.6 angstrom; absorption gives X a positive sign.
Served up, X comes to -1.8 angstrom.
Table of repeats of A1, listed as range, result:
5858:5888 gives 9.467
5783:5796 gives 10.71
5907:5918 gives 9.973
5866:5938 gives 6.09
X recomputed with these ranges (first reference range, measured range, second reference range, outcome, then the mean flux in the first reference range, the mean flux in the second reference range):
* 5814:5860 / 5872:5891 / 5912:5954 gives 2.5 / 11.9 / 11.3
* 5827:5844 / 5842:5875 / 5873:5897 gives -2.4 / 12.5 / 9.38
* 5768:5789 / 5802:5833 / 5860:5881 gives -1.0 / 11.9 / 12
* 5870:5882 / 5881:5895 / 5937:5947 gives 4.3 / 11.8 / 11.4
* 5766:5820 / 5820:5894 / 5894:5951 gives 1.1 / 11.9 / 10.9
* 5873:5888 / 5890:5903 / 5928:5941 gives 2.3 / 10.7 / 11.2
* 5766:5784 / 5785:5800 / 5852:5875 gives 0.9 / 12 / 11.6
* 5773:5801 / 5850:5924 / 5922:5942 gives 4.4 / 11.5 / 11.2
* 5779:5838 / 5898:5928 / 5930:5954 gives 1.6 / 11.9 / 11.5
